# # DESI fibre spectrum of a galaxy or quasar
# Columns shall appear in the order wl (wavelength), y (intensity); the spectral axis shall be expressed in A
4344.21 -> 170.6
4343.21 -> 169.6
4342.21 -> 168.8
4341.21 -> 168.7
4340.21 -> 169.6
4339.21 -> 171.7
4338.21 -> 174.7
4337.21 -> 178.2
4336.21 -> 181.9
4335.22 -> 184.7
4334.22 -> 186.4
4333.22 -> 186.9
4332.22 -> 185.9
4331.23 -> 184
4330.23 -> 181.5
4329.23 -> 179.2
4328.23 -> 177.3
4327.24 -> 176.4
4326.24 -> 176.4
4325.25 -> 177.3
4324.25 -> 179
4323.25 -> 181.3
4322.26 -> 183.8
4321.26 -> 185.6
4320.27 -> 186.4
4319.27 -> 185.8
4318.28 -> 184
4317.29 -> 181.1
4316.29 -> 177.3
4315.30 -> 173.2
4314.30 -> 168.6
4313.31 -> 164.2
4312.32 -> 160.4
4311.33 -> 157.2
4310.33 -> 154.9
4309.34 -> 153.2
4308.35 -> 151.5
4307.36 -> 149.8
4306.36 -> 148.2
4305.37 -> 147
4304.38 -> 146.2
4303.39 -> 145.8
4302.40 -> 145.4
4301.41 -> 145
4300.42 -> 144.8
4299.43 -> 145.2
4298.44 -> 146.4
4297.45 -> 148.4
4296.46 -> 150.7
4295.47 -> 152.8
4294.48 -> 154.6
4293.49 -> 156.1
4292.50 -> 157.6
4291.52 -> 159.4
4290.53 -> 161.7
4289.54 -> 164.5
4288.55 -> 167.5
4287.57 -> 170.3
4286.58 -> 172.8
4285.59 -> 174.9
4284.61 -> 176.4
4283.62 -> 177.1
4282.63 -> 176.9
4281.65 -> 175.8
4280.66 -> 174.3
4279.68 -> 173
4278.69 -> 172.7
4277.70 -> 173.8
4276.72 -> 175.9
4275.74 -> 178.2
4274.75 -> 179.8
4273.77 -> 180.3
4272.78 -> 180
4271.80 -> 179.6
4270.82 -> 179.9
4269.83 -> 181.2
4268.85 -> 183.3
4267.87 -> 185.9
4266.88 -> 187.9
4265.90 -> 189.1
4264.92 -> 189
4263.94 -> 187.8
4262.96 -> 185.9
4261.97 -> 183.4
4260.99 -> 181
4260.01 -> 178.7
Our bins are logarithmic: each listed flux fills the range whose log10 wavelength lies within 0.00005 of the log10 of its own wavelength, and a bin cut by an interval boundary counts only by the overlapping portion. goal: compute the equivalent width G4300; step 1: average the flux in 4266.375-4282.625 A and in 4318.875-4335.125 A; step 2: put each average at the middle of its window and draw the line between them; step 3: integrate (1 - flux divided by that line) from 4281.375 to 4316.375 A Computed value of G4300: 4.2 A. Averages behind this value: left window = 179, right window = 182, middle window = 159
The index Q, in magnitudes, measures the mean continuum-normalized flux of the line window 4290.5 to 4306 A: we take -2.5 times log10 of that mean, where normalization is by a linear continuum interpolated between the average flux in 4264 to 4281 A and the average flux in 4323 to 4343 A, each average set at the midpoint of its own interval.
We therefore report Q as 0.19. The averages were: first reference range 181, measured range 150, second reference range 178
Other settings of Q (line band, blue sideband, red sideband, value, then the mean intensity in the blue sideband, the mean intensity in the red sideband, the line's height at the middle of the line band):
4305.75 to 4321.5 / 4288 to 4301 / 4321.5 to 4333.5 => 0.02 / 155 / 181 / 170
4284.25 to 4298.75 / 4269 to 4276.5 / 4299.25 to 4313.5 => 0.02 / 180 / 150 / 163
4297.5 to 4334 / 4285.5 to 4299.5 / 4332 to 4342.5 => 0.01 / 159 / 178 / 169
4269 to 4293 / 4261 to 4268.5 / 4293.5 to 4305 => -0.03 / 186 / 148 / 168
